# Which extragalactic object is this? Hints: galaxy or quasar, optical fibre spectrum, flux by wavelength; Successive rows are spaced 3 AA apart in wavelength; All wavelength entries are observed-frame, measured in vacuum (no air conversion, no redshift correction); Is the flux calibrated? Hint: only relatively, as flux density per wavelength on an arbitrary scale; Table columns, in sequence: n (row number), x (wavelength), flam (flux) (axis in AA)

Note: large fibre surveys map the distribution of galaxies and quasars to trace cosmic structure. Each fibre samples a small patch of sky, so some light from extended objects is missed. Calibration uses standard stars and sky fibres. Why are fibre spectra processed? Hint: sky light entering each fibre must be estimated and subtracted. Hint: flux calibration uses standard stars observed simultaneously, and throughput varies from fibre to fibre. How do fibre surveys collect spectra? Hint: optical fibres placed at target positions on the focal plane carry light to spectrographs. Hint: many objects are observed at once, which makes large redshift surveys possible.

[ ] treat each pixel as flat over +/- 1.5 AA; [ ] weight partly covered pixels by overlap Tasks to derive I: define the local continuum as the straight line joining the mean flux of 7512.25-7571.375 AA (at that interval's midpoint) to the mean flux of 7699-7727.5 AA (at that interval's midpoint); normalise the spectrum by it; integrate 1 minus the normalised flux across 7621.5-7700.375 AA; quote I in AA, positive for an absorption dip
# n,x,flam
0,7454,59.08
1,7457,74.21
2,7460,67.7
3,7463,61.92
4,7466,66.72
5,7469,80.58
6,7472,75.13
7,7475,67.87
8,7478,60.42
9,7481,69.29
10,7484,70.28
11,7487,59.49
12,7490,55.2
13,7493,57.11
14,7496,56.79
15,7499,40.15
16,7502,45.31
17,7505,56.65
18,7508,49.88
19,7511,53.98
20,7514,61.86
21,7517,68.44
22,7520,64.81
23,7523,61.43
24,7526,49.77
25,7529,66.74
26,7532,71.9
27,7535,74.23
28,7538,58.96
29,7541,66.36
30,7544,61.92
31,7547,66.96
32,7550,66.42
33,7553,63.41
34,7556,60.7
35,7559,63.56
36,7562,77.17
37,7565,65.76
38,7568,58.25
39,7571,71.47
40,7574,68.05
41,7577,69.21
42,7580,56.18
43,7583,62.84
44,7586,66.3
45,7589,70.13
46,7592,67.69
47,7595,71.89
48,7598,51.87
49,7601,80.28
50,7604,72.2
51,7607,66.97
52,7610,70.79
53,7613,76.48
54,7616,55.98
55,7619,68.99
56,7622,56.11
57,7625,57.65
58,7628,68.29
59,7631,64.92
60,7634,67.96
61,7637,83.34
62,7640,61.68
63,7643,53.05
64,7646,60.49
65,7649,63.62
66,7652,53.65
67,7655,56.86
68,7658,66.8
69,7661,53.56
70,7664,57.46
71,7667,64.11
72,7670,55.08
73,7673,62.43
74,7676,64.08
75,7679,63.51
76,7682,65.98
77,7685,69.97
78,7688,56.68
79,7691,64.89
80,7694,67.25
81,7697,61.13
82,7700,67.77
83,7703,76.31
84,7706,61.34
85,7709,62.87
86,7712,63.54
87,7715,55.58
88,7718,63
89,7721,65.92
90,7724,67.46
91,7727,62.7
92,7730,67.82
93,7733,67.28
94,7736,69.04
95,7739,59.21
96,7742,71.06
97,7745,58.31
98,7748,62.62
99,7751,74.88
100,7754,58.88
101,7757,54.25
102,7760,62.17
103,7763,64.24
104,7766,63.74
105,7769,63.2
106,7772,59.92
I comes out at 2.66 AA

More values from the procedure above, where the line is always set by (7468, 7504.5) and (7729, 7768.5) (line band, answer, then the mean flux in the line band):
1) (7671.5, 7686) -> -0.4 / 65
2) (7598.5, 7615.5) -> -2.3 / 71.1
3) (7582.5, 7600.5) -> -1.1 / 66.1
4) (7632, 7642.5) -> -1.0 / 69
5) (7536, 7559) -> -0.7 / 63.8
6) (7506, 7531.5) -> 0.6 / 60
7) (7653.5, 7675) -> 1.2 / 59.6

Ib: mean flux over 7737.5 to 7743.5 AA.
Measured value 65.1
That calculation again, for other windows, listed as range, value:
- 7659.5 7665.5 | 55.5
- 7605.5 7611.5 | 68.9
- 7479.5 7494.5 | 62.3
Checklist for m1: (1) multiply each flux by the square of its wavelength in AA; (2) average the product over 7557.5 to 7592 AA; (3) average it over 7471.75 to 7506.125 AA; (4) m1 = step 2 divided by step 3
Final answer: 1.15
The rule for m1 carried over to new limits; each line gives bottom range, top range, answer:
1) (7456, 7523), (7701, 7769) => 1.11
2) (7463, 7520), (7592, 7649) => 1.12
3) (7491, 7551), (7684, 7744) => 1.14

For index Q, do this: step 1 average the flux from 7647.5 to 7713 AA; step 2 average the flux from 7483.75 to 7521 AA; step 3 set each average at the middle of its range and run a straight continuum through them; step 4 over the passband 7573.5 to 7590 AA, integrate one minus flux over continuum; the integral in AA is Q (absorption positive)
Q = -1.7 AA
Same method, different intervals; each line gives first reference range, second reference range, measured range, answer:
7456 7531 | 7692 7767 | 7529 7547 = -1.32 AA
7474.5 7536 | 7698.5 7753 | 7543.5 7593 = -3.47 AA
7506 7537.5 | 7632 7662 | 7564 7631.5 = -4.14 AA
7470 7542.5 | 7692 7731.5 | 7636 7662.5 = 1.09 AA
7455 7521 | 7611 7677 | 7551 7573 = -1.29 AA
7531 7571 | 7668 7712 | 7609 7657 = 0.91 AA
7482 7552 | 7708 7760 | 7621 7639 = -1.28 AA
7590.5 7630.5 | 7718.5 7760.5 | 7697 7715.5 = 0.05 AA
